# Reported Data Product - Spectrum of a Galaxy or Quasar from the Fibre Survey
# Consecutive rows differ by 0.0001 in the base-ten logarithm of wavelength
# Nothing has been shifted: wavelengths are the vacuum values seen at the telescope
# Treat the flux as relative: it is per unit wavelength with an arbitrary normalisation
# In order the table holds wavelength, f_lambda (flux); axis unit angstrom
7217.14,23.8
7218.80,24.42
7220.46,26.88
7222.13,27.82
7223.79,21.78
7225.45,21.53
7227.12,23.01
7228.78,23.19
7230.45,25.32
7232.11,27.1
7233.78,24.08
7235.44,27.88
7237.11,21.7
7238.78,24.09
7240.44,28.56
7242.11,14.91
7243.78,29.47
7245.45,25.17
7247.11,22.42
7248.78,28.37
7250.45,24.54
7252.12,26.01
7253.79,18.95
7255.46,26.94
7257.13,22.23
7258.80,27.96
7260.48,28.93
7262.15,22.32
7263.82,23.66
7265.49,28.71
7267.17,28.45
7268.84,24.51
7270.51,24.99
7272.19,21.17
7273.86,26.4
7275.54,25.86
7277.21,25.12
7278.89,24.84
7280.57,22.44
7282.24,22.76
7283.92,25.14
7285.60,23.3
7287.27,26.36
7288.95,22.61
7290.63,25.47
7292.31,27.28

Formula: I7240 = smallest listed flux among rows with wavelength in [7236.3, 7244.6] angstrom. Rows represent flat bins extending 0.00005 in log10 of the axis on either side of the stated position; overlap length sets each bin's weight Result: 14.91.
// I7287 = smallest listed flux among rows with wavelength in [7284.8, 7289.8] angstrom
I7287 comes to 22.61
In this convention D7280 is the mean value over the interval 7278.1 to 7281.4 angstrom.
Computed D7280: 23.6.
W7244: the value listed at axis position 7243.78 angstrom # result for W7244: 29.47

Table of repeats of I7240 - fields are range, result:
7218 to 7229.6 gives 21.53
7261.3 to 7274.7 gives 21.17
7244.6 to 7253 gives 22.42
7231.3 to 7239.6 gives 21.7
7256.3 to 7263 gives 22.23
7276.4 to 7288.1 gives 22.44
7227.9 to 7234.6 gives 23.19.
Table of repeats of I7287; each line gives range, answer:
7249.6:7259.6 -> 18.95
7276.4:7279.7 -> 24.84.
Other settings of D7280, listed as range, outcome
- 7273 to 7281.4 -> 24.9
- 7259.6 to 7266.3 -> 25.9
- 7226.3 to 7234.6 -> 24.5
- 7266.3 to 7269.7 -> 26.5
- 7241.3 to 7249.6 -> 24.1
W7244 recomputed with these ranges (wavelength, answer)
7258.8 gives 27.96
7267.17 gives 28.45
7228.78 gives 23.19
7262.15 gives 22.32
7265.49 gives 28.71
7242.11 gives 14.91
